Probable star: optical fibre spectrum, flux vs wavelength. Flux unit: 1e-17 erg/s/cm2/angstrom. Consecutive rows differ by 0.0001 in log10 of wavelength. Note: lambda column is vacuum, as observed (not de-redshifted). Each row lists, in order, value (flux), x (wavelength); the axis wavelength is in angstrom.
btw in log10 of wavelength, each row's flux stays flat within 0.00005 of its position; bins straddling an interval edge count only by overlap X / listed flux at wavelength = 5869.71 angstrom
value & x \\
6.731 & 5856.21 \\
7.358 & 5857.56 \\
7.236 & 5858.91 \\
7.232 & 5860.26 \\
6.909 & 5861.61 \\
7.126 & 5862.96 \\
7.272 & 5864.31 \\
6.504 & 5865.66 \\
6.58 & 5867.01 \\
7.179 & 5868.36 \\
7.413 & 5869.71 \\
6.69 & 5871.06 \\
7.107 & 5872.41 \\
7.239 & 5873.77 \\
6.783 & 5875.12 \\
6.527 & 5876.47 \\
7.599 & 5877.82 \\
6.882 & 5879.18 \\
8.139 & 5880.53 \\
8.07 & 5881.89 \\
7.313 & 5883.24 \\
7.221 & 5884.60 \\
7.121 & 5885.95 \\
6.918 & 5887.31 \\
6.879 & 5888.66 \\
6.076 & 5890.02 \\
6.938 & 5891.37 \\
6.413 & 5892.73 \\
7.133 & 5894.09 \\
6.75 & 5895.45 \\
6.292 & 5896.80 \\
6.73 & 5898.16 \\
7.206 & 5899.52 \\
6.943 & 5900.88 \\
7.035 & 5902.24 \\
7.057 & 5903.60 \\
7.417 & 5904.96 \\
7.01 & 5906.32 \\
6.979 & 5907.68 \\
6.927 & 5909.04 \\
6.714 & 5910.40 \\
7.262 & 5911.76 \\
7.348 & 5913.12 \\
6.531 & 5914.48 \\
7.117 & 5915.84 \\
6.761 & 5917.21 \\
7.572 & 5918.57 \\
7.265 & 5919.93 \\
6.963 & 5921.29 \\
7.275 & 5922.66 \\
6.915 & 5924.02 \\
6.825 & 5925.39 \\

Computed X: 7.413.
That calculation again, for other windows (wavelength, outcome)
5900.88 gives 6.943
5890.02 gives 6.076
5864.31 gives 7.272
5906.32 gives 7.01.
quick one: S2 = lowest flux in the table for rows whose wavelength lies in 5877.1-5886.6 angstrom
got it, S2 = 6.882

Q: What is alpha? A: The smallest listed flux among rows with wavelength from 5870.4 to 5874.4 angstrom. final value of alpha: 6.69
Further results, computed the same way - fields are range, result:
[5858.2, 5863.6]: 6.909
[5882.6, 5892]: 6.076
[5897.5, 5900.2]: 6.73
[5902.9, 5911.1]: 6.714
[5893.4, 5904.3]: 6.292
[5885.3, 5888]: 6.918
